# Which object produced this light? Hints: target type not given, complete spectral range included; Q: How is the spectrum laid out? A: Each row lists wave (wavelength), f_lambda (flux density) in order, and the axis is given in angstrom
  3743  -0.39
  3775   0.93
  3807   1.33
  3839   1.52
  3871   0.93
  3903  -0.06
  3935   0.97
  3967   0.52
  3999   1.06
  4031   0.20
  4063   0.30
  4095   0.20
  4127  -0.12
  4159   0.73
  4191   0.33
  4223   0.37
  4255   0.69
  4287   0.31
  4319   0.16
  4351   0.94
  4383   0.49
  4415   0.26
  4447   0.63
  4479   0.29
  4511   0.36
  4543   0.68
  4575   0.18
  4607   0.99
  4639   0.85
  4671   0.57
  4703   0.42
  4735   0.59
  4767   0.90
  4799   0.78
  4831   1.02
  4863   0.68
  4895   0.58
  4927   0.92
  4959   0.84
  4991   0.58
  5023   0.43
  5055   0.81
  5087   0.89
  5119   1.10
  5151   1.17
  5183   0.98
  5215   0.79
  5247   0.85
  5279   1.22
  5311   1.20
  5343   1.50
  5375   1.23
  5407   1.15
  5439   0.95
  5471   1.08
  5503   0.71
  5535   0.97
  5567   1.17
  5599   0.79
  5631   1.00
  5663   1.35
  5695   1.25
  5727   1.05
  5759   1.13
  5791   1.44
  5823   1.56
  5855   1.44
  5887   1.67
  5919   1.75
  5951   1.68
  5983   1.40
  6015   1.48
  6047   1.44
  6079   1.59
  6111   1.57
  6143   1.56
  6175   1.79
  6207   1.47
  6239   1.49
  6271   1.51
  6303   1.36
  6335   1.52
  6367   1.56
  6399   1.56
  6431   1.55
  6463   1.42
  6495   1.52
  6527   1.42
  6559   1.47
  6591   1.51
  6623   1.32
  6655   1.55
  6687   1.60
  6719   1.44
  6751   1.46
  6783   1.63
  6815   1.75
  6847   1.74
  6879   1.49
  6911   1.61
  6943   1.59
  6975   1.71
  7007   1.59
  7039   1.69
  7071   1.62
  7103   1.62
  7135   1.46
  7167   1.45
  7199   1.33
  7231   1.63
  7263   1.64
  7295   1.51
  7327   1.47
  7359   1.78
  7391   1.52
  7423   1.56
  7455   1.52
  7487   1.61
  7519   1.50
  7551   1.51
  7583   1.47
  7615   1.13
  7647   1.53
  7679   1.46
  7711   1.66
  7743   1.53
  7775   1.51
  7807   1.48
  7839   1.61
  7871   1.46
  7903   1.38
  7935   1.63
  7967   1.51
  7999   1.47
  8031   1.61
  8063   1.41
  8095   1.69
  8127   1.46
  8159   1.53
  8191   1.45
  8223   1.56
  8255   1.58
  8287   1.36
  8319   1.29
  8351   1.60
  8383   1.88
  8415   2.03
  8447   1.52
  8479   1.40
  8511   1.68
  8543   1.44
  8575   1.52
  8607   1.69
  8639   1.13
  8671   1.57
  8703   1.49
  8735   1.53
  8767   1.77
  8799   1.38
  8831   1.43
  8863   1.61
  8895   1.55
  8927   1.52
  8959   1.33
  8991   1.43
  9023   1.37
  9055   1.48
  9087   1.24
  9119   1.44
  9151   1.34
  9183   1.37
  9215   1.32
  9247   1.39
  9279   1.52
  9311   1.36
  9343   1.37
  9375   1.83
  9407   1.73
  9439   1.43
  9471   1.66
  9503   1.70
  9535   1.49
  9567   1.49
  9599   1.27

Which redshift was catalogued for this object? 0.279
